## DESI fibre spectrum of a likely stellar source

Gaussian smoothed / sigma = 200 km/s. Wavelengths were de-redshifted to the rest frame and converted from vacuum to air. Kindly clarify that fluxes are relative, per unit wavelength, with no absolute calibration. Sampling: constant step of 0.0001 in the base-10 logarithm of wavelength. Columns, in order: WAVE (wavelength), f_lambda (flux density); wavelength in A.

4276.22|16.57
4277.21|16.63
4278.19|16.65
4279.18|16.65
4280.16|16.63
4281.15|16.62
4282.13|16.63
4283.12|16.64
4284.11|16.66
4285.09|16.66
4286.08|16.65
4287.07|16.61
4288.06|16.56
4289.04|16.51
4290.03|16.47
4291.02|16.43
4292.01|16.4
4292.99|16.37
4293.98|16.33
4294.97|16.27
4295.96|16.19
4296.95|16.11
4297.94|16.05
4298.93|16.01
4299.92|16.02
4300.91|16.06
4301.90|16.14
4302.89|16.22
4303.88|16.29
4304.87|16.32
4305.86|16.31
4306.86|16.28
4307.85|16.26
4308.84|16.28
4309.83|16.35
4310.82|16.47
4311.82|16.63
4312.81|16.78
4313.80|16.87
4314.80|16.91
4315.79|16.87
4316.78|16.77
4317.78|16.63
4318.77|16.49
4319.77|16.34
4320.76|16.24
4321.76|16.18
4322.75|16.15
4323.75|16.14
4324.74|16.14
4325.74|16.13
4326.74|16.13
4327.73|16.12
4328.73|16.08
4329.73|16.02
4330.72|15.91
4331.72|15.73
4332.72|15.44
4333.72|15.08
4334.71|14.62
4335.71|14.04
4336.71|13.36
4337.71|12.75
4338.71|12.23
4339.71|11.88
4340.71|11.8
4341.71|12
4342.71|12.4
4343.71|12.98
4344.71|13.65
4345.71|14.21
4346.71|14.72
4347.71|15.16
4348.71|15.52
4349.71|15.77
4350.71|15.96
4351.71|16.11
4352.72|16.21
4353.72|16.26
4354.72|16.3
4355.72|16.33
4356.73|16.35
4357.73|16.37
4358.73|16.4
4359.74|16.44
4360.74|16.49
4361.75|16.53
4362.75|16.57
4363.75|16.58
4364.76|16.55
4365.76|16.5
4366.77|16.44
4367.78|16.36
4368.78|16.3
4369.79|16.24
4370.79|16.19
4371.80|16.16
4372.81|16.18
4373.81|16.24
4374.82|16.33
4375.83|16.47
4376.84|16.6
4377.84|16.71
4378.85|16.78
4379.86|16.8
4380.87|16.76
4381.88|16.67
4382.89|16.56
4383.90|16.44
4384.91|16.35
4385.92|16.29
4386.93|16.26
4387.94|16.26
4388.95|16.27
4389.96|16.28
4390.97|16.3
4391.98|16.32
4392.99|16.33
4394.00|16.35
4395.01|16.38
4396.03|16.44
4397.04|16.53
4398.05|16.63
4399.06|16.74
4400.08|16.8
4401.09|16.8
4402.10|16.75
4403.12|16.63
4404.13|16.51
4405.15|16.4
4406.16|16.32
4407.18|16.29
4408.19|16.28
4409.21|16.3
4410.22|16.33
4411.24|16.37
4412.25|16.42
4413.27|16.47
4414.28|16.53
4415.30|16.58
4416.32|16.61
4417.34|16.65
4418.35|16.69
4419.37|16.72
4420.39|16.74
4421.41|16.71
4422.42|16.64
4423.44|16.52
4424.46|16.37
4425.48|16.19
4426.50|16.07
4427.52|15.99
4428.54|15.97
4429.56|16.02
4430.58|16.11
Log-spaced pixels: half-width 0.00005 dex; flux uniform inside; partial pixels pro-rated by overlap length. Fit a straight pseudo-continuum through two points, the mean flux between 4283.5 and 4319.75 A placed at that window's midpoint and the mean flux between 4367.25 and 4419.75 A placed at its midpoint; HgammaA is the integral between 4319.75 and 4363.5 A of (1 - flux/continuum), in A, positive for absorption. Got 3.3 A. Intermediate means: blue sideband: 16.4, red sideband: 16.5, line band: 15.2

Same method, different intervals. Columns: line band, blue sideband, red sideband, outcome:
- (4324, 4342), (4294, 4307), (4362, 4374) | 1.9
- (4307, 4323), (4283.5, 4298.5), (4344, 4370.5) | -0.2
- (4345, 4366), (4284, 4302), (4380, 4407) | 0.5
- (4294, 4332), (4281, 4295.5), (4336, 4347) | -3.8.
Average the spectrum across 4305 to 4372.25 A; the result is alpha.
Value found 15.7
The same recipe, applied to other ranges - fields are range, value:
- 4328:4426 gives 15.9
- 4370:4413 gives 16.4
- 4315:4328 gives 16.4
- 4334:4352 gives 13.8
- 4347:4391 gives 16.3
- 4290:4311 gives 16.3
